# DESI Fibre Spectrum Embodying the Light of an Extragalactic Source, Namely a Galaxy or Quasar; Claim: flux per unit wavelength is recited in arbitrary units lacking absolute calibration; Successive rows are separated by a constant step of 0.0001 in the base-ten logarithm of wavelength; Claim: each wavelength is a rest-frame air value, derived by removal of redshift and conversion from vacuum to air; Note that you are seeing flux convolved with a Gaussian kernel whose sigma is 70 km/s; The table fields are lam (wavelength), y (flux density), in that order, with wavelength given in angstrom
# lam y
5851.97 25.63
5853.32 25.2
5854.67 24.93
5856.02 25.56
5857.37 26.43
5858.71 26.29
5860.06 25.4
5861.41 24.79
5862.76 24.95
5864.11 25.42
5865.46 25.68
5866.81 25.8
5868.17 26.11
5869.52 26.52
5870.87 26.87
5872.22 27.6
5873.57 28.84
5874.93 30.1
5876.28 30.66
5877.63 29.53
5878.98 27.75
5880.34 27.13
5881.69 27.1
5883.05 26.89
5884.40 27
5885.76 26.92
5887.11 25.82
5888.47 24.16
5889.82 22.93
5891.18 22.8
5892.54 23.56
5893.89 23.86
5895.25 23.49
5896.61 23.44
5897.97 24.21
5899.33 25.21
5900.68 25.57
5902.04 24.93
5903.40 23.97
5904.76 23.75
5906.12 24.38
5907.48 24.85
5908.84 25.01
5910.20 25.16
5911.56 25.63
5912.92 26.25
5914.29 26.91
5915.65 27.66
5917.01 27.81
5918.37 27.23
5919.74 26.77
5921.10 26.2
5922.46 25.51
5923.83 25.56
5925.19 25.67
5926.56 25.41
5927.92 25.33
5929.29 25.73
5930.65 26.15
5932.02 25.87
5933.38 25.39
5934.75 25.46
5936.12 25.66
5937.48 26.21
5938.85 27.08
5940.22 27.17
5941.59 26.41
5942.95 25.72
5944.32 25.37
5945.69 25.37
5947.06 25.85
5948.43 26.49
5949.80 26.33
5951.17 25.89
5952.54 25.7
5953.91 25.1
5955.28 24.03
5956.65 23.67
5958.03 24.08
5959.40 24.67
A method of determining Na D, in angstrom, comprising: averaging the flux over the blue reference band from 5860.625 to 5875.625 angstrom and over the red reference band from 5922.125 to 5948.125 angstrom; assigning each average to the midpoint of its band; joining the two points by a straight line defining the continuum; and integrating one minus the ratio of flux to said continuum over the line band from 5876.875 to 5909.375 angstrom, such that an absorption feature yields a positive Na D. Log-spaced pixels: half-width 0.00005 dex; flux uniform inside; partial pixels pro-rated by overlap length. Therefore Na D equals 1.4 angstrom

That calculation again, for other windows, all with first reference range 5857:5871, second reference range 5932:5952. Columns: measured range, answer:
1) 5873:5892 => -0.8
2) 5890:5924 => 1.0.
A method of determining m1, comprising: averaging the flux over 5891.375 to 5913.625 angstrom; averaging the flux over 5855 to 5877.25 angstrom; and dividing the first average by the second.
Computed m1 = 0.9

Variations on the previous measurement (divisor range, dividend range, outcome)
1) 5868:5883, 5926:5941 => 0.93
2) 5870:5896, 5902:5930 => 0.97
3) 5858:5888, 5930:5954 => 0.96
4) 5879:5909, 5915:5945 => 1.05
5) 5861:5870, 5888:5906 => 0.94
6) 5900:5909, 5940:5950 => 1.06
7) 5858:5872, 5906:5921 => 1.01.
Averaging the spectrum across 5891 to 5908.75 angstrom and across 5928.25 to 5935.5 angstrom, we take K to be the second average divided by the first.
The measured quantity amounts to 1.06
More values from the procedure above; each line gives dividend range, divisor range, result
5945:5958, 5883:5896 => 1.03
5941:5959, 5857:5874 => 0.97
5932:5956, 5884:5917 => 1.04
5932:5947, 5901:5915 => 1.04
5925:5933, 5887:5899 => 1.08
